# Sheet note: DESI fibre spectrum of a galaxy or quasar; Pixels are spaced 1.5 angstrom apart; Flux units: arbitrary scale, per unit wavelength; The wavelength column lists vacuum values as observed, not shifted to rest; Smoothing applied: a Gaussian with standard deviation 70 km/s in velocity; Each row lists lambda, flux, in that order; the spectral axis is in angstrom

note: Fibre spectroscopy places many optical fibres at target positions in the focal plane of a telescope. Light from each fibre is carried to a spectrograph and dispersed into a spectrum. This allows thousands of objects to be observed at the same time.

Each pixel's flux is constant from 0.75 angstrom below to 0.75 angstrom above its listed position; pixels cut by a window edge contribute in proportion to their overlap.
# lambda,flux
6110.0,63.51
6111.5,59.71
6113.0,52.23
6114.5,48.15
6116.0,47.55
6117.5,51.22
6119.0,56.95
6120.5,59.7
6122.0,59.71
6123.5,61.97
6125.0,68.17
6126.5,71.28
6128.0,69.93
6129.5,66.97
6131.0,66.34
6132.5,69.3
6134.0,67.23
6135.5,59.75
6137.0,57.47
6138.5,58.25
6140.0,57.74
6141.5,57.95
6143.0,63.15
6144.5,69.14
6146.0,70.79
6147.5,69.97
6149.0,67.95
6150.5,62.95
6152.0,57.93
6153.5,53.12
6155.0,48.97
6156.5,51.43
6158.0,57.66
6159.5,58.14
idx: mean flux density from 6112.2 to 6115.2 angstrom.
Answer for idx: 50.4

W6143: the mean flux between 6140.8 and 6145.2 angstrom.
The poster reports 63.4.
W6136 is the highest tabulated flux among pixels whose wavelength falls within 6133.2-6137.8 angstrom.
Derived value 67.23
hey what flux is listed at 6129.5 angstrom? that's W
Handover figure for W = 66.97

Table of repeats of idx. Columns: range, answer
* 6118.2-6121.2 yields 58.2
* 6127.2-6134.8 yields 67.9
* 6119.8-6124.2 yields 60.5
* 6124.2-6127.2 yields 69.6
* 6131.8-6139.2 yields 62.4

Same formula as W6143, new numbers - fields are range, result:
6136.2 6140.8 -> 57.8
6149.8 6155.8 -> 55.6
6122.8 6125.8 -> 65.2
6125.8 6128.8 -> 70.5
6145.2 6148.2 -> 70.4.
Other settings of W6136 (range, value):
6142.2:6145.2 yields 69.14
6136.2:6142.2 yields 58.25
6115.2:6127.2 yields 71.28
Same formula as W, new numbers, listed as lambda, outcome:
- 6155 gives 48.97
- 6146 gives 70.79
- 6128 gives 69.93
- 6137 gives 57.47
